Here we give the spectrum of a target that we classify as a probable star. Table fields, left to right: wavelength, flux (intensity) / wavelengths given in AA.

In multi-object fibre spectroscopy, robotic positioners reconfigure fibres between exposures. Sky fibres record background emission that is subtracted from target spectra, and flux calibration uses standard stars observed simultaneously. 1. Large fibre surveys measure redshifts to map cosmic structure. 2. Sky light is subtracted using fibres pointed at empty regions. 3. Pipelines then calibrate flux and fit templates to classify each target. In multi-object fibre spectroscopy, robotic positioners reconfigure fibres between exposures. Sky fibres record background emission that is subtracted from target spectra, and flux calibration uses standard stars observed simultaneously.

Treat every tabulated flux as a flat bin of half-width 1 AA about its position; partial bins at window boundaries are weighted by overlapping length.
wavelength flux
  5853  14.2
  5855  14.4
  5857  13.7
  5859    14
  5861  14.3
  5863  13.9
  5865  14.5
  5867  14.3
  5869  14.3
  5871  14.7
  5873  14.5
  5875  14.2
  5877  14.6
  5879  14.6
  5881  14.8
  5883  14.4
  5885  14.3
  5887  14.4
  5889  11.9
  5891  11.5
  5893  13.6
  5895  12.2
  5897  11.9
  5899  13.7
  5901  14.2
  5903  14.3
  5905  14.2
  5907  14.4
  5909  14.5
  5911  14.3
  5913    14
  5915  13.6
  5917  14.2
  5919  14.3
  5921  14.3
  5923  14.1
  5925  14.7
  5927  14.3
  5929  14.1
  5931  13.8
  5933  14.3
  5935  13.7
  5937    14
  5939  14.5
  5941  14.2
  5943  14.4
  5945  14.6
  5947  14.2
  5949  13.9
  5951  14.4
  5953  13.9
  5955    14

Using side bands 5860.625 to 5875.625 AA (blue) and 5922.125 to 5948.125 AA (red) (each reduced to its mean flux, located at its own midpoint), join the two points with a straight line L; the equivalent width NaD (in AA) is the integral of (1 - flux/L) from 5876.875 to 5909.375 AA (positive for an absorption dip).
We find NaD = 1.4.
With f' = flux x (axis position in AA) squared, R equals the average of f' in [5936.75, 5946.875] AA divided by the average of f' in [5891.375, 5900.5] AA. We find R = 1.1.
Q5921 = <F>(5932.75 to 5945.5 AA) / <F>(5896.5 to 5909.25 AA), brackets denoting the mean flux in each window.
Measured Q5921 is 1.0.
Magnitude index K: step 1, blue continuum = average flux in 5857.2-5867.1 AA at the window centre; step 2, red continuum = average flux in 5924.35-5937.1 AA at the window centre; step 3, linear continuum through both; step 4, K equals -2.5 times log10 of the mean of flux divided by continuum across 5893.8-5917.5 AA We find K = 0.027 mag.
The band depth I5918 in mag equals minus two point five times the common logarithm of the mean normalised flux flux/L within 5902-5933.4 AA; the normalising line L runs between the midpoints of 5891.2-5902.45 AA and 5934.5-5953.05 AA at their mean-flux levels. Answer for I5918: -0.05 mag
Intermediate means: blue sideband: 13.1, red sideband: 14.2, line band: 14.2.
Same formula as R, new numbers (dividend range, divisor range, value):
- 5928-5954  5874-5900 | 1.06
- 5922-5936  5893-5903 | 1.08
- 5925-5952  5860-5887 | 1.01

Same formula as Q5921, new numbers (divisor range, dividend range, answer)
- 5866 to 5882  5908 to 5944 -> 0.98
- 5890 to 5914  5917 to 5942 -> 1.05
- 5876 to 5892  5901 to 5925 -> 1.03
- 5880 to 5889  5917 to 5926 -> 1.01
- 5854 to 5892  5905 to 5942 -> 1.01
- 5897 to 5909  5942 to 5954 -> 1.02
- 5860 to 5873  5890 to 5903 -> 0.90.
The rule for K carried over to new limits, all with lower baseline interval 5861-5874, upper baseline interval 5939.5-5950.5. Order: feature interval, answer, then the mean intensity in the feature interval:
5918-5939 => 0.01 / 14.2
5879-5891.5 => 0.05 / 13.7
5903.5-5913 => 0.00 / 14.3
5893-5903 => 0.09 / 13.2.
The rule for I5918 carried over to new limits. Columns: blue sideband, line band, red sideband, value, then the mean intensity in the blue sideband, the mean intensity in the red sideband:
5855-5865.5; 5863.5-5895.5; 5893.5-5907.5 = -0.01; 14.1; 13.5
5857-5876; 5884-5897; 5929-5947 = 0.11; 14.3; 14.2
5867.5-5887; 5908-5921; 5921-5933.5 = 0.01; 14.5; 14.2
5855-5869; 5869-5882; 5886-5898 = -0.09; 14.2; 12.6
